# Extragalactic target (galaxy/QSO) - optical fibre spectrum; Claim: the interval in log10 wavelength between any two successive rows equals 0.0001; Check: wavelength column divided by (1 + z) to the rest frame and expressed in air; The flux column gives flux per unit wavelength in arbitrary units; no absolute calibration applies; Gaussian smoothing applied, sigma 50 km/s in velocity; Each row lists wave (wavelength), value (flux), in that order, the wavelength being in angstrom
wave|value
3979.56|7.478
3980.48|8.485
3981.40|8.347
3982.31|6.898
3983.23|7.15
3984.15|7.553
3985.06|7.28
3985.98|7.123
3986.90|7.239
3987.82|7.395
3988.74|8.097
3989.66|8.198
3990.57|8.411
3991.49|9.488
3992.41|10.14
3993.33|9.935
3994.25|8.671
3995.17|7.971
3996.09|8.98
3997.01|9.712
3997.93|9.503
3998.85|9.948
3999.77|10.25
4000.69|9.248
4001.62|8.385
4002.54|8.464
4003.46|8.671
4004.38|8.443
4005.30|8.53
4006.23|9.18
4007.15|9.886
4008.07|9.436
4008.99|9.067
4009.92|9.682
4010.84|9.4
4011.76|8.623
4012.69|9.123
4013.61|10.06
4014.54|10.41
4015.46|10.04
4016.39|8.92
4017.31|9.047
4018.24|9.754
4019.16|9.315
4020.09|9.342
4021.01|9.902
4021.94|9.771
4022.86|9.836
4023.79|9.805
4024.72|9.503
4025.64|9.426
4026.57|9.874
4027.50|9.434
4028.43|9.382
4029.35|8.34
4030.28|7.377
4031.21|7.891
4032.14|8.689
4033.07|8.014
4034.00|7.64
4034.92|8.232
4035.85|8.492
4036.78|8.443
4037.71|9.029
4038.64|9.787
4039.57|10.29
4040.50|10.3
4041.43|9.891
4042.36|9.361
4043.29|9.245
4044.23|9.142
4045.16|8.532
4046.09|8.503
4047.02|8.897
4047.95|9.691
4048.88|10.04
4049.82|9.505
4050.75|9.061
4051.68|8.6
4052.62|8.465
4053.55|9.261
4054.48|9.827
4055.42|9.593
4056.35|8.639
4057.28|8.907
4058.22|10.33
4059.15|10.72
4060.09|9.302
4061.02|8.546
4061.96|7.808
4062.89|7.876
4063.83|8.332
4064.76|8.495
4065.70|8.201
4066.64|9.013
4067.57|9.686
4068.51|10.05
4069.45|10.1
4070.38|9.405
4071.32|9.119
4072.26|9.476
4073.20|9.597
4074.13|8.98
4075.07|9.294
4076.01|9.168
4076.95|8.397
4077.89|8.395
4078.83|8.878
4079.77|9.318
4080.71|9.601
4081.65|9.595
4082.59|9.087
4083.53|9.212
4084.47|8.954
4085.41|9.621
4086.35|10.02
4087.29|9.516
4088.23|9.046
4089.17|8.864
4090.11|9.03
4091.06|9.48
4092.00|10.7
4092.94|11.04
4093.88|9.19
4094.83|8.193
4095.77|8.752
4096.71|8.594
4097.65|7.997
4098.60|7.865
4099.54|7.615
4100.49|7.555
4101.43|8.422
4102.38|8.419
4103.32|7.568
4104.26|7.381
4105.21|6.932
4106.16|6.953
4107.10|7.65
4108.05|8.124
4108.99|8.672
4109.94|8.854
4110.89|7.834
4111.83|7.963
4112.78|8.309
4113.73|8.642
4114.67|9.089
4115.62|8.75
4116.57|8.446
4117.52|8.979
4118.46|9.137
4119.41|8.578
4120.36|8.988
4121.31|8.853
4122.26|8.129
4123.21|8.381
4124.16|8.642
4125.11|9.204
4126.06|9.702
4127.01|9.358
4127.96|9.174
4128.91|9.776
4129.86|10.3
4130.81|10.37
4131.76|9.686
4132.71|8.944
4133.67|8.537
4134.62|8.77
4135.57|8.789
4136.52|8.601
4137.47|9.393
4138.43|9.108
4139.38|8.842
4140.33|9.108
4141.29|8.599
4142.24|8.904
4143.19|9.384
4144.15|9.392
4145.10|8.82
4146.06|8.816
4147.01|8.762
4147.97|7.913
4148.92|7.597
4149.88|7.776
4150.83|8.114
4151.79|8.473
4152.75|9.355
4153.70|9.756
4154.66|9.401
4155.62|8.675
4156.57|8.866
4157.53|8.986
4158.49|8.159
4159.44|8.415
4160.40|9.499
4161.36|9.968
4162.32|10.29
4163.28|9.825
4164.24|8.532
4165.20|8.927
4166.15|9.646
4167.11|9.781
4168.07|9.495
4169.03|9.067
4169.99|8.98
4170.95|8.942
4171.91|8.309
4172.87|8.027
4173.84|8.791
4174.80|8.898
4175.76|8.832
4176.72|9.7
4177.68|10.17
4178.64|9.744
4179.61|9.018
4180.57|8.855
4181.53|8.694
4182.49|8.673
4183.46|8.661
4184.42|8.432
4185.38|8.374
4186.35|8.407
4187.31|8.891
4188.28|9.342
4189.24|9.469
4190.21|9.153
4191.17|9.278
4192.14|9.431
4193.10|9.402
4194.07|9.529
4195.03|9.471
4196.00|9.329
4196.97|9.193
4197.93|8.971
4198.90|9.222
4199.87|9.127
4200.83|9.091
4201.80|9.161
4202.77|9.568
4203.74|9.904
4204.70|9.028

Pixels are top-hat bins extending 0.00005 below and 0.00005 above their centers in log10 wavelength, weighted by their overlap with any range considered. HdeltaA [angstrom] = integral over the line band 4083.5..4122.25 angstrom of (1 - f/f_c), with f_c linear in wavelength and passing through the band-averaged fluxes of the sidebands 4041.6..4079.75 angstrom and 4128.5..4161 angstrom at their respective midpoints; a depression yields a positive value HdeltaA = 1.8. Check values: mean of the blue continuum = 9.12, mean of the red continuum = 8.94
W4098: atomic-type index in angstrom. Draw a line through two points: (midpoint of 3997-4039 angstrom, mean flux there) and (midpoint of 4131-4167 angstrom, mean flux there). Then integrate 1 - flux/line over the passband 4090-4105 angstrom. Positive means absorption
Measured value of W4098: 0.8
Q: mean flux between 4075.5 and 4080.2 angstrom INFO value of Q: 8.82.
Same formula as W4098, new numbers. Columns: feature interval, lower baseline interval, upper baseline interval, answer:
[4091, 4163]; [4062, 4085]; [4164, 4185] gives 2.18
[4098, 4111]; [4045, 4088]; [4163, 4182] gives 1.85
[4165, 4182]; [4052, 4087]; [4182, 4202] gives -0.03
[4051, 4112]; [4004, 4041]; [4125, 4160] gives 1.46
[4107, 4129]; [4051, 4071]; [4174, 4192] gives 0.86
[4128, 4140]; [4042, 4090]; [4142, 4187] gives -0.33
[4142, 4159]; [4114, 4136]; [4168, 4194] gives 0.58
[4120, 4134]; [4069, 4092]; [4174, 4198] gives 0.00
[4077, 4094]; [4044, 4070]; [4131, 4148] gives -0.64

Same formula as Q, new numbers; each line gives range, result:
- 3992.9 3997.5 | 9.05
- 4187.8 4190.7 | 9.33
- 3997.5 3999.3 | 9.73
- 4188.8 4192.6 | 9.32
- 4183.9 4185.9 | 8.41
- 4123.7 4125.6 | 8.93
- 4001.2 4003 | 8.44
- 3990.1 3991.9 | 8.97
